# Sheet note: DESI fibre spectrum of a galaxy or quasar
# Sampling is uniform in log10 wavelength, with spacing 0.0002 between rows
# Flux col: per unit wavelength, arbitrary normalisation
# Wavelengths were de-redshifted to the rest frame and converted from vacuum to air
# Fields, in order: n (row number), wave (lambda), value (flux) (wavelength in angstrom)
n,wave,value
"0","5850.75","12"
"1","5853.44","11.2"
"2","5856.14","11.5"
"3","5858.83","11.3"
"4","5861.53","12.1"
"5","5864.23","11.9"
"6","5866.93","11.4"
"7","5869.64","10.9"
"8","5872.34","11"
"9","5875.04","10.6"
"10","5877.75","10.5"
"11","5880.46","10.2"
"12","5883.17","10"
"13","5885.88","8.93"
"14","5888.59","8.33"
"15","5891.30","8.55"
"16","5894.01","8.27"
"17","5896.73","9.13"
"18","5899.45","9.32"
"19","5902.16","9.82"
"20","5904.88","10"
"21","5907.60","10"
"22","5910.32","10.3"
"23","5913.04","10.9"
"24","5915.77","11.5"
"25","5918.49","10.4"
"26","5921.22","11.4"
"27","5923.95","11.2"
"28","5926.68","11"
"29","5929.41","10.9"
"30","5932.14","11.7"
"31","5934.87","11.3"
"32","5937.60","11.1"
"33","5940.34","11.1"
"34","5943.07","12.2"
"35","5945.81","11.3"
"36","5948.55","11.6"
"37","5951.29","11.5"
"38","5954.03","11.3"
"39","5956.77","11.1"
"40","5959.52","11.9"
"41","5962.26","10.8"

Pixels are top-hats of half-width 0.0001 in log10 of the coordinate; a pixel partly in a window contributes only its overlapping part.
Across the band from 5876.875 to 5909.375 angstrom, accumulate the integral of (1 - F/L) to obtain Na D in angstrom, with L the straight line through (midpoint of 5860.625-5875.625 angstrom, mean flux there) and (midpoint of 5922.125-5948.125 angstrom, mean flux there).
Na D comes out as 5.5 angstrom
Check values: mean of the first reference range 11.3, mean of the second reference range 11.3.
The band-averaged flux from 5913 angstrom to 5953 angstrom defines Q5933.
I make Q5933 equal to 11.3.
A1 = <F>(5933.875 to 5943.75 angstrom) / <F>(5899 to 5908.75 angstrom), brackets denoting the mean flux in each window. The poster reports 1.2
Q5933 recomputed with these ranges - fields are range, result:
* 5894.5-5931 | 10.4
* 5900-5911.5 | 9.98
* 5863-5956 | 10.6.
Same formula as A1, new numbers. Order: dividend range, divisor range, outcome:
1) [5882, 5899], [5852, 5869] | 0.77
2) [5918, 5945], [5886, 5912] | 1.21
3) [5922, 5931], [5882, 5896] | 1.26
